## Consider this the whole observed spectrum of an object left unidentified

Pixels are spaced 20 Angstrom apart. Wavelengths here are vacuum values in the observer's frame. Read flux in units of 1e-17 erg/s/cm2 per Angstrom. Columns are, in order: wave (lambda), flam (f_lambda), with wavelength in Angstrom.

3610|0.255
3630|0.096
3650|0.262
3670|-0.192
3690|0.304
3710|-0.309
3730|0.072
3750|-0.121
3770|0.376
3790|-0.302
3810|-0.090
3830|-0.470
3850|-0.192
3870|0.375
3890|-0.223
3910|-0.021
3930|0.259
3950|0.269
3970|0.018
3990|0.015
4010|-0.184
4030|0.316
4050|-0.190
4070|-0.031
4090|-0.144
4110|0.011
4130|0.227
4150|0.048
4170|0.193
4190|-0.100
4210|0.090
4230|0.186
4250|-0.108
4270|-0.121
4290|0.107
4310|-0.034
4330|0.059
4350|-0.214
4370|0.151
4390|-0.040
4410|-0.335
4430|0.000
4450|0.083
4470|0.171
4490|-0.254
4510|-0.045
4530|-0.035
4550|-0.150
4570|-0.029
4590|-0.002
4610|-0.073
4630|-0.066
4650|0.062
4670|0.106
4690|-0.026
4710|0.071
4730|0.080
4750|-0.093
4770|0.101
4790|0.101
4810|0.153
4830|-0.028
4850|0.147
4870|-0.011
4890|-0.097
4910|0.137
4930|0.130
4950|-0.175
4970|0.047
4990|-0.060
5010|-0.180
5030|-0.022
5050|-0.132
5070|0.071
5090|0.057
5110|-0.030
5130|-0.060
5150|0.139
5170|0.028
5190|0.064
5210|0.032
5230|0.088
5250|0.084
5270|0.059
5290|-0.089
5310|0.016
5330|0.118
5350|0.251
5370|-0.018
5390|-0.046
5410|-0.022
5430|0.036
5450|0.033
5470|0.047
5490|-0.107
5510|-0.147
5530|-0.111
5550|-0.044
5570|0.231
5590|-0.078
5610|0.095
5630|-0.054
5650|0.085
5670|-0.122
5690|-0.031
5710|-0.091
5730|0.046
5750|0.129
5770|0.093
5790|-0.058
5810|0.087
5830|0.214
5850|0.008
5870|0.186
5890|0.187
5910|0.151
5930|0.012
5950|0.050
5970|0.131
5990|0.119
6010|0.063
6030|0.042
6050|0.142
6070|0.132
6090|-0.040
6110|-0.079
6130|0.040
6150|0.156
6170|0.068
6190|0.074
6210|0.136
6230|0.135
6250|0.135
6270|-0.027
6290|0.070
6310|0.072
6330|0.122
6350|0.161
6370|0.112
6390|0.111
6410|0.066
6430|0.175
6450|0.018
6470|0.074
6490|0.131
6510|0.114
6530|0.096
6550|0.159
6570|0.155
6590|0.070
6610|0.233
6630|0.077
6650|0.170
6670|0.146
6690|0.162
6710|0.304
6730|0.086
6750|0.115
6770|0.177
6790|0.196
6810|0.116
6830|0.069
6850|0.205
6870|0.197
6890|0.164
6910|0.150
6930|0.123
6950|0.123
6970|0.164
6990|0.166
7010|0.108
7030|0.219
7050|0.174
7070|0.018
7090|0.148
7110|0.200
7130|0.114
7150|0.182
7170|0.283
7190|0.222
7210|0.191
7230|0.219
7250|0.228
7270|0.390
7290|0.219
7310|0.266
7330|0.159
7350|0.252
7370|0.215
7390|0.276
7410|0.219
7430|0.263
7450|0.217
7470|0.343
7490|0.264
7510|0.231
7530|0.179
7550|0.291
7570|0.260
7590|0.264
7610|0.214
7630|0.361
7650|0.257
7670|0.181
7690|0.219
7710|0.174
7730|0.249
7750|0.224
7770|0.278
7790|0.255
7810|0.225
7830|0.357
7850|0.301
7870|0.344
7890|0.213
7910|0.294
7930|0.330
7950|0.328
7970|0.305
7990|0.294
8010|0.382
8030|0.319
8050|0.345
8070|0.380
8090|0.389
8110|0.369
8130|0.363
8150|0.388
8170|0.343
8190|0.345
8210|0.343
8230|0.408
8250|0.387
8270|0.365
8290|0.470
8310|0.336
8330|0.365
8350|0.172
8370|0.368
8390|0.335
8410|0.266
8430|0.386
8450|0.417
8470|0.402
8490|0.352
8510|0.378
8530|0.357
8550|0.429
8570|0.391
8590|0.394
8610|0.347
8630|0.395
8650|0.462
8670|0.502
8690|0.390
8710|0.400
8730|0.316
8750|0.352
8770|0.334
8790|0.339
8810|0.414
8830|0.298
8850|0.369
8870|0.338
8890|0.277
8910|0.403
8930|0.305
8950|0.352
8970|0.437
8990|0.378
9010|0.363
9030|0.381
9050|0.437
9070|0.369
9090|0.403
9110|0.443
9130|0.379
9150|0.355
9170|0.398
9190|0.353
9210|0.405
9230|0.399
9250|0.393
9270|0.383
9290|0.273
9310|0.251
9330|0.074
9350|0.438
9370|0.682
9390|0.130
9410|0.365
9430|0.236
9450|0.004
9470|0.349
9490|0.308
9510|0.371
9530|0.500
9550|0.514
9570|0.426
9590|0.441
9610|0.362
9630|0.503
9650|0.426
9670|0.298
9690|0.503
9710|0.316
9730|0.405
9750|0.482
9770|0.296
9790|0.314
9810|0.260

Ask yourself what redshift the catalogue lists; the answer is 0.797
